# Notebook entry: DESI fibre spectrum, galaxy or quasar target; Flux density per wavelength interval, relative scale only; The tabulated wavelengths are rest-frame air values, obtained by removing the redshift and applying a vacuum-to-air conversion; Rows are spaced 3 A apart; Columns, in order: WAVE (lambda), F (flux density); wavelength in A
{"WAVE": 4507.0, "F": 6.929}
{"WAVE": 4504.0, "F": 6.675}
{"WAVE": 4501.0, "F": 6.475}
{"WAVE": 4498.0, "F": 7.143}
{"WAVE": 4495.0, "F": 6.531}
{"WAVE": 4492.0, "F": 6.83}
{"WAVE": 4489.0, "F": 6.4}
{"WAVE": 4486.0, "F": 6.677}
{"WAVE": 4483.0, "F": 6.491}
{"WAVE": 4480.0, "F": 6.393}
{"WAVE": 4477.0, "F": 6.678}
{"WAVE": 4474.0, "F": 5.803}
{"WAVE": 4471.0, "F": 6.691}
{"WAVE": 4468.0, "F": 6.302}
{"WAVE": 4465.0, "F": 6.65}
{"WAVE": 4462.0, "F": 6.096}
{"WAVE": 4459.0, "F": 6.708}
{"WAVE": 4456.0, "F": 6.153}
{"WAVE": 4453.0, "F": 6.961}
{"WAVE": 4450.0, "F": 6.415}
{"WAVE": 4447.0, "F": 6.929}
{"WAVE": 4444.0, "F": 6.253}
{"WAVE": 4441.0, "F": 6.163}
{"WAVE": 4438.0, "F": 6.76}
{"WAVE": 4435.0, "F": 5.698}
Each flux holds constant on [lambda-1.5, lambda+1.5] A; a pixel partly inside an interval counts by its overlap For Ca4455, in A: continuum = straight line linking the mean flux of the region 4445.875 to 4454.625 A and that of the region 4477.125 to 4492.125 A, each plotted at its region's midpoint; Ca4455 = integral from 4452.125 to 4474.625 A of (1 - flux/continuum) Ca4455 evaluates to 0.82 A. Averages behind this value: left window 6.75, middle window 6.43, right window 6.54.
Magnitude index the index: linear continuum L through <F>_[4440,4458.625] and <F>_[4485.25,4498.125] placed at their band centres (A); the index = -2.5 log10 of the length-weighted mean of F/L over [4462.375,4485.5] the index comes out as 0.029 mag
